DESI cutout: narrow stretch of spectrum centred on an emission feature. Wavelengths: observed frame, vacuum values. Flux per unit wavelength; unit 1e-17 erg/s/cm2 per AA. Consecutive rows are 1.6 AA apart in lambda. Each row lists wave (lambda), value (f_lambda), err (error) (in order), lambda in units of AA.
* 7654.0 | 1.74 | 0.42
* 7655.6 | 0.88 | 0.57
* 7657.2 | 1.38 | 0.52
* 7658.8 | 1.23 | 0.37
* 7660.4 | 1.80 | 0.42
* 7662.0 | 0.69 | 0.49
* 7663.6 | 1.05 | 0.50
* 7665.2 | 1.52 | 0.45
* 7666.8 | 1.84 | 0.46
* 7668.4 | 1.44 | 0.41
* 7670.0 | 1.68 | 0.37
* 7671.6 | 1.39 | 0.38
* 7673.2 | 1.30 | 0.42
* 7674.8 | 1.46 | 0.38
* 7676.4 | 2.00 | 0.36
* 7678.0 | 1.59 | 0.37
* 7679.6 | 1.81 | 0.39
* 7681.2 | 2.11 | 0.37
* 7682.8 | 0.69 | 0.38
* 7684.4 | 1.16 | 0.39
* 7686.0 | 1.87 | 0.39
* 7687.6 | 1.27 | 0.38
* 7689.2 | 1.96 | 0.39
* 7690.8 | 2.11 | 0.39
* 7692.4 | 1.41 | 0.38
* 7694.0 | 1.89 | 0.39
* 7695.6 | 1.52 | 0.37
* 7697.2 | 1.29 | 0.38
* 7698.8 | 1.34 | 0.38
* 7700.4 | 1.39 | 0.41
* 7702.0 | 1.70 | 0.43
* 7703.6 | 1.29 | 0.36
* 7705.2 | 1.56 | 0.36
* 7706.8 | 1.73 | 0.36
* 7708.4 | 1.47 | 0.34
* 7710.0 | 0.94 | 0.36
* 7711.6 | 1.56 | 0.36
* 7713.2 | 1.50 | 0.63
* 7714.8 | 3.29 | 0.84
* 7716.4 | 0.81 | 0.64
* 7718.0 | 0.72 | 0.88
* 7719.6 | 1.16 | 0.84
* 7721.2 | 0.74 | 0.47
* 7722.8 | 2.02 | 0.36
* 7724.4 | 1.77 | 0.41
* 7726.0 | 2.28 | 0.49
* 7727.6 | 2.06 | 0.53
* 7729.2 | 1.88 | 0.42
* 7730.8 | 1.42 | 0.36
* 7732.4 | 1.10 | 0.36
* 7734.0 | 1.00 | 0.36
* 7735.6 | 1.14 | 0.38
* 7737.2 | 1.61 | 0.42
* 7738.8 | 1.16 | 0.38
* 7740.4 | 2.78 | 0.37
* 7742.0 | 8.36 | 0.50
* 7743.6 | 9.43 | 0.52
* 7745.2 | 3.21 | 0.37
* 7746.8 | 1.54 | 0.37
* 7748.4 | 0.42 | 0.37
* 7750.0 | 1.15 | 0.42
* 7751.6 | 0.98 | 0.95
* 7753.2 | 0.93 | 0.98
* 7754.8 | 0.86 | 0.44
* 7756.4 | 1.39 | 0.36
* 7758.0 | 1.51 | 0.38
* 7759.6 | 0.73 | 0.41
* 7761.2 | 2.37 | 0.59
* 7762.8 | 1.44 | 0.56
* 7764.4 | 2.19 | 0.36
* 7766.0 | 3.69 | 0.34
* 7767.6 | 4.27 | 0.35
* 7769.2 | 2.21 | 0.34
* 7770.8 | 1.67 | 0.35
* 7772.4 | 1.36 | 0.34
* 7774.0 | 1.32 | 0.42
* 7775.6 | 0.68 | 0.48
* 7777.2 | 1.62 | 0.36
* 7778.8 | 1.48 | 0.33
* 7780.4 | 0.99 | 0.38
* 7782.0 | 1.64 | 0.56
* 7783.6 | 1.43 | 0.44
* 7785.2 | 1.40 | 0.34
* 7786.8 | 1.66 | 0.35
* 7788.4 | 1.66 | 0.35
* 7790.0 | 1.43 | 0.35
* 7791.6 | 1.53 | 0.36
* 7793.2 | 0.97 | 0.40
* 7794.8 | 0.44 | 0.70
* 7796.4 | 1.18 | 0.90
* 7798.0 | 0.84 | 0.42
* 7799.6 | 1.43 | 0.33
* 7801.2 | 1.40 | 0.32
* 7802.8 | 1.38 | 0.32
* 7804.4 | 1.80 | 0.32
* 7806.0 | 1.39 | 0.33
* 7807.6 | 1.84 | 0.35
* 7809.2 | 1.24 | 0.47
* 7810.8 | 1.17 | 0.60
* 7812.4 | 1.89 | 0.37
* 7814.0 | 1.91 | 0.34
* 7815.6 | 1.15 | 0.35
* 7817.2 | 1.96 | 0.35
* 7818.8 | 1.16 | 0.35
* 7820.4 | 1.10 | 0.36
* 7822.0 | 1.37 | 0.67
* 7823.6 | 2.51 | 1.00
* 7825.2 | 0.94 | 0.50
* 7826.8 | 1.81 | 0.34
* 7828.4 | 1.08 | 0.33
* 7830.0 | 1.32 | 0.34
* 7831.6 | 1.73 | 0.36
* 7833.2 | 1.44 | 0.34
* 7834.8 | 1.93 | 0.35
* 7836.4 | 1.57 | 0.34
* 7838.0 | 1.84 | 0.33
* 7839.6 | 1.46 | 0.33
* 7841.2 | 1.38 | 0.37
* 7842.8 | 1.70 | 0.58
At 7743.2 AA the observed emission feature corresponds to H-alpha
